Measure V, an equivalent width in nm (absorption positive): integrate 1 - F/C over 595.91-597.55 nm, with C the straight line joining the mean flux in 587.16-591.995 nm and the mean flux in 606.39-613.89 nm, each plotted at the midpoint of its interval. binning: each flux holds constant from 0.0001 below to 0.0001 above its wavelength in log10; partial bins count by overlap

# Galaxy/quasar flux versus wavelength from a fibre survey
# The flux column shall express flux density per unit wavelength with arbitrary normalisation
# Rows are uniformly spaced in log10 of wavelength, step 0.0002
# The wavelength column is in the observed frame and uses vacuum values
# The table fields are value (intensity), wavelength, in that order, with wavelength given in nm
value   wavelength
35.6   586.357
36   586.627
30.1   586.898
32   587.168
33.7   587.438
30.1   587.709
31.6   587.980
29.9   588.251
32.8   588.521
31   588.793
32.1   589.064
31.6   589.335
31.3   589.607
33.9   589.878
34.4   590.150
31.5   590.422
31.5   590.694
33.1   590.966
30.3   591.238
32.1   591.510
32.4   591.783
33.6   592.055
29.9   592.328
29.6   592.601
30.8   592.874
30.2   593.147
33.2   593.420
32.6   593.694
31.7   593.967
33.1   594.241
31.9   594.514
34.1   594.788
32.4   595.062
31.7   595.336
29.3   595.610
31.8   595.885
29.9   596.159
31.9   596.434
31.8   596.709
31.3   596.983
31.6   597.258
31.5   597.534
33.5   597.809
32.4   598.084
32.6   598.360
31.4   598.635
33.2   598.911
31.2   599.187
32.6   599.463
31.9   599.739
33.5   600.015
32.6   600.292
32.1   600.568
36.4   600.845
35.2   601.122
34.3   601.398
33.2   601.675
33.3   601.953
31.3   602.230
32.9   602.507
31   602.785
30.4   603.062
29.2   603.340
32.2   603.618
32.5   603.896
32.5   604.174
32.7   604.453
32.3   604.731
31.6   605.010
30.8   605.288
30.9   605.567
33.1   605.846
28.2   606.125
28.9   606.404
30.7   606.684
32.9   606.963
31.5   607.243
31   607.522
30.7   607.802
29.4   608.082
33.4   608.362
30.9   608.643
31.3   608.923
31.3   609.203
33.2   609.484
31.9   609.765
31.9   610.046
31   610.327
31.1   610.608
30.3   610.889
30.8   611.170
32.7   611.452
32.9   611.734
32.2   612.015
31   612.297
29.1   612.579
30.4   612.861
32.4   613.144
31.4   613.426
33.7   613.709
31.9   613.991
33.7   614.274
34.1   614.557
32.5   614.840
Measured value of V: 0.02 nm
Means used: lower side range 32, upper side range 31.5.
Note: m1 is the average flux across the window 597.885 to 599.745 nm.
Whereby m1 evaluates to 32.3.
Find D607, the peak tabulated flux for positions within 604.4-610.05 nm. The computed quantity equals 33.4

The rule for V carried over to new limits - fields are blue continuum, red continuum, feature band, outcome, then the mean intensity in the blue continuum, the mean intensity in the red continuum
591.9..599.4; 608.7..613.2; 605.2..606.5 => 0.05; 31.8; 31.4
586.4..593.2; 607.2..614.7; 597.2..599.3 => -0.03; 31.9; 31.7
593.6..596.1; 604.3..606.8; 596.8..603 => -0.22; 32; 31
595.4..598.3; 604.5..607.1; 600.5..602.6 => -0.16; 31.5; 31.1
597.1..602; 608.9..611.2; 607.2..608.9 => 0.03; 32.9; 31.5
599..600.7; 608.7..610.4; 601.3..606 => 0.02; 32.3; 31.8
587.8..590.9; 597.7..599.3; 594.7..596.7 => 0.04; 32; 32.4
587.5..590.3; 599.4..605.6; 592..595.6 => 0.04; 31.9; 32.4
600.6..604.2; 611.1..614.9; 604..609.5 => 0.18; 32.6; 32.1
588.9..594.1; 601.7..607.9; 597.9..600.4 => -0.06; 31.9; 31.4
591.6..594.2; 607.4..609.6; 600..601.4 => -0.11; 31.6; 31.4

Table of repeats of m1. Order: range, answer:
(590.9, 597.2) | 31.7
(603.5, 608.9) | 31.4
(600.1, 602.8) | 33.3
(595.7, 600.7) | 32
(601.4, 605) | 32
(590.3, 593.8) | 31.6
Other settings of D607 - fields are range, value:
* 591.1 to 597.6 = 34.1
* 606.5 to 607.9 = 32.9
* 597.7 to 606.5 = 36.4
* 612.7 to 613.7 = 32.4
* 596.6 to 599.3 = 33.5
